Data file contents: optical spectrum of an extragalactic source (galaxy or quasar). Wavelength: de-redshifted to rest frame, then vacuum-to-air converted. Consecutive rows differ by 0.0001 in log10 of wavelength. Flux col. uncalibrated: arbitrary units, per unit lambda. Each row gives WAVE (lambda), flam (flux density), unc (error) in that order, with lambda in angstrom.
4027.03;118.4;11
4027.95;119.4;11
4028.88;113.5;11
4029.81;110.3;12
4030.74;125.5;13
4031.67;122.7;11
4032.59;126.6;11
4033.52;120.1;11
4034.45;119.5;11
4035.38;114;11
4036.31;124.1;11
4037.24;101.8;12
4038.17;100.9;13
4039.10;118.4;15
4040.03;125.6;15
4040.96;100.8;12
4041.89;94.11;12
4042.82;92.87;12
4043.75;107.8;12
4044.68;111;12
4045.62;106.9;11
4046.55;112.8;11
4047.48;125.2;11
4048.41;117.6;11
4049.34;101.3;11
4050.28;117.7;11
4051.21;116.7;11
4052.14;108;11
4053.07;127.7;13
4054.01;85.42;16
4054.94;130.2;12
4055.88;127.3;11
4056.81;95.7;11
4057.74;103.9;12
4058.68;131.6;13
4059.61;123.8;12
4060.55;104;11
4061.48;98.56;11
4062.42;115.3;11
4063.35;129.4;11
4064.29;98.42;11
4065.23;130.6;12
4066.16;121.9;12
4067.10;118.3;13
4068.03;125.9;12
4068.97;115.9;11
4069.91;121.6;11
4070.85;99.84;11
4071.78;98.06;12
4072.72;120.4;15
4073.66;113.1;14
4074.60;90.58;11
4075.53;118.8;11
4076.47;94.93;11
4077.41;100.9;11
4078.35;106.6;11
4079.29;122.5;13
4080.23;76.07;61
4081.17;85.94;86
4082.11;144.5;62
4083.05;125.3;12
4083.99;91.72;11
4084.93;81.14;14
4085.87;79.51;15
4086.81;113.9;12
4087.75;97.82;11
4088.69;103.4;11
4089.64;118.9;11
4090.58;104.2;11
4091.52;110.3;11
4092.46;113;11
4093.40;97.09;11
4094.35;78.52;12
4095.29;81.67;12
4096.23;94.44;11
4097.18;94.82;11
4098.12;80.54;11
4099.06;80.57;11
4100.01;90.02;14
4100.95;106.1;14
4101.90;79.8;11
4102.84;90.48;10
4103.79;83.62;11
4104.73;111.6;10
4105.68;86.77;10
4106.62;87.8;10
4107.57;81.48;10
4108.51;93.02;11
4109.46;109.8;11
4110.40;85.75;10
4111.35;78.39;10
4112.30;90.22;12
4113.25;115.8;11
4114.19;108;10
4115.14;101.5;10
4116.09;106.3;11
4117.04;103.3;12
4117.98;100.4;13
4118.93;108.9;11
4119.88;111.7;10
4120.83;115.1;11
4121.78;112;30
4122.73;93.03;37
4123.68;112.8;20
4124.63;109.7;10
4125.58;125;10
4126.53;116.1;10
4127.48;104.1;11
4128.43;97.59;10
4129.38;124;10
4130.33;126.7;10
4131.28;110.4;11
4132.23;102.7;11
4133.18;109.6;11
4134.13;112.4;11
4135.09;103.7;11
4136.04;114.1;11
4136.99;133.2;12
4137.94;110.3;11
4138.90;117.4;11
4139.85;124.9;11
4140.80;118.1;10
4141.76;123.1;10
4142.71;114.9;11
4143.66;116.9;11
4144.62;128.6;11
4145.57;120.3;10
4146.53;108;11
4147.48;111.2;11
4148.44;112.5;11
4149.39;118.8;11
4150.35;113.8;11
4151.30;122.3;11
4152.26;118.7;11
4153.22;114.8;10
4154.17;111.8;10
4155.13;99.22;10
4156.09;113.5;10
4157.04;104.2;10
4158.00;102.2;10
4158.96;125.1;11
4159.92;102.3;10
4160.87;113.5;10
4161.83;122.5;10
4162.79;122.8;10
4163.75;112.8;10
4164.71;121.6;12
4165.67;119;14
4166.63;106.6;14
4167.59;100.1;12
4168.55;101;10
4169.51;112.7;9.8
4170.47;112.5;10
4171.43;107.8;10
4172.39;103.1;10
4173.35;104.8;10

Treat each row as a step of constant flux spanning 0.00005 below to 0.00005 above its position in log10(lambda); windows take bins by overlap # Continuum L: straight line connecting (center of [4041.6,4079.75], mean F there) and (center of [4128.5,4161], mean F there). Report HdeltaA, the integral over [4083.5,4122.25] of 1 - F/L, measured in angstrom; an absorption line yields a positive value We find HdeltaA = 5.5 angstrom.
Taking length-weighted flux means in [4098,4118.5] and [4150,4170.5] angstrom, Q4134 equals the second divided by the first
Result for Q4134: 1.19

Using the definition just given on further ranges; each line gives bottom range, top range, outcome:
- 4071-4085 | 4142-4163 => 1.09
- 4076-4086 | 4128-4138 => 1.12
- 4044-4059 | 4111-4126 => 0.93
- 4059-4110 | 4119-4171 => 1.11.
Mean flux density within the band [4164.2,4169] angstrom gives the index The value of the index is 110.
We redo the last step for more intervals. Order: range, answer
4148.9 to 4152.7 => 118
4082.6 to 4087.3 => 98.3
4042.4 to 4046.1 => 105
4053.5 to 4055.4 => 108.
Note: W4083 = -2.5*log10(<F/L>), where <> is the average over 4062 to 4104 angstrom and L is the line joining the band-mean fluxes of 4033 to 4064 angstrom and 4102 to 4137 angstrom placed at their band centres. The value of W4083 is 0.05 mag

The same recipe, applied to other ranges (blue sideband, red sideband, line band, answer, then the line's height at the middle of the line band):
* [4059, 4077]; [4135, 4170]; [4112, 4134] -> 0.05 mag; 114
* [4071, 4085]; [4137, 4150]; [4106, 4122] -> 0.12 mag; 112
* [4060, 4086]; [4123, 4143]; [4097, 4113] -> 0.23 mag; 112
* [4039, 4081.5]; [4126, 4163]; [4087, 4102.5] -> 0.17 mag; 112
